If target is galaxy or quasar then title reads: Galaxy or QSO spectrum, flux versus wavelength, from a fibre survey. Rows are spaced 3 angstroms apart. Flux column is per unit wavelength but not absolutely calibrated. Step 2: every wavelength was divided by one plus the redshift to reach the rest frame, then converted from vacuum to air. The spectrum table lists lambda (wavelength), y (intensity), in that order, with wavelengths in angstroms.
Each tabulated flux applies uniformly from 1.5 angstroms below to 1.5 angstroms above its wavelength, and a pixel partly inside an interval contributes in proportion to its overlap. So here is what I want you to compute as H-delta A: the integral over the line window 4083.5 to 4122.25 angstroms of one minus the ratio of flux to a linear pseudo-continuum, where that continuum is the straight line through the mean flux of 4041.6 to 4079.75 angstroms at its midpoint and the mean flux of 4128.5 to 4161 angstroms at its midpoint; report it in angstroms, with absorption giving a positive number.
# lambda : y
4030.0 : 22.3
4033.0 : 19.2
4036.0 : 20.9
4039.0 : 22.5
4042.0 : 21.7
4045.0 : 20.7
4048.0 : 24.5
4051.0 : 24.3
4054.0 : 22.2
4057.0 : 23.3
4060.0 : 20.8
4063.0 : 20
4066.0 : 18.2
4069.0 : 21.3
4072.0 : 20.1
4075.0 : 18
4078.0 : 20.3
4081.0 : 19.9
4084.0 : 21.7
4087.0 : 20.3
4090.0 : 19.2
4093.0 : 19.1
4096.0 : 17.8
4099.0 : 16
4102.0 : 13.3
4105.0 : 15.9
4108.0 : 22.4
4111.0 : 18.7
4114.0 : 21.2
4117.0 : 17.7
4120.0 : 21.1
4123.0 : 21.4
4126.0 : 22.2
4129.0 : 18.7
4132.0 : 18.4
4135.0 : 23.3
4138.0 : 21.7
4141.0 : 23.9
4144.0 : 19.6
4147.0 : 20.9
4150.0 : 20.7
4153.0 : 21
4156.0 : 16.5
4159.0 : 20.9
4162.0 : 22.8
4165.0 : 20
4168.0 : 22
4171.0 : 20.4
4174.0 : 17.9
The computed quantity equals 3.9 angstroms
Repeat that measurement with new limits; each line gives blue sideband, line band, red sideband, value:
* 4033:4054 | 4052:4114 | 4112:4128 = 5.4 angstroms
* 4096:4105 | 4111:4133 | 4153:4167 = -3.8 angstroms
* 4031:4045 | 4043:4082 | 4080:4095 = -1.0 angstroms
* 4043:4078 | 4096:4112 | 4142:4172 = 2.8 angstroms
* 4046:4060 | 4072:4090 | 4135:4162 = 2.0 angstroms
